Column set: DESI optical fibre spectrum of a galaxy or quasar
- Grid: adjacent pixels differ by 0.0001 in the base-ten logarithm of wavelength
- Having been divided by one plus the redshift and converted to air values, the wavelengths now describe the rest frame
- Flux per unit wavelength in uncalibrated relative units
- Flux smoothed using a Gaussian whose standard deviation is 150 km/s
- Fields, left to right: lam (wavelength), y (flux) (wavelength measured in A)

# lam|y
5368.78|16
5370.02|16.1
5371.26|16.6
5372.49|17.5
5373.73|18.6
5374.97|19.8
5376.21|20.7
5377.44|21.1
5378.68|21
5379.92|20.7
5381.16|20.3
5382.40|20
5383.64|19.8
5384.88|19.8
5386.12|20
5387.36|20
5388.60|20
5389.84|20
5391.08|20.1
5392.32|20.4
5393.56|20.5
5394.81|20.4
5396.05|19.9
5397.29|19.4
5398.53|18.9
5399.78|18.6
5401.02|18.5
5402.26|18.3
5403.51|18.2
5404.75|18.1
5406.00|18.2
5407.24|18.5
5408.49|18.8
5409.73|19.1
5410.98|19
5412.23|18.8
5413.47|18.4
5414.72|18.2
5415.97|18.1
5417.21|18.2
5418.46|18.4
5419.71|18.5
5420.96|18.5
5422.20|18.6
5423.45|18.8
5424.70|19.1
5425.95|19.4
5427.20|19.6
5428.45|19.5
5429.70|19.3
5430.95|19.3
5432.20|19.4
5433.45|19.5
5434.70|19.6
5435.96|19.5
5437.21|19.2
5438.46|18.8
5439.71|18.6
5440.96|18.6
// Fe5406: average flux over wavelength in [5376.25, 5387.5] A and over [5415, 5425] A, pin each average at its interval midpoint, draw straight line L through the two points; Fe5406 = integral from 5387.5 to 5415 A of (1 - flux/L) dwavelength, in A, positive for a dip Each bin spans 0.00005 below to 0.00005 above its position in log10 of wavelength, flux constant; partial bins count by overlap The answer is 0.4 A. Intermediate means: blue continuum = 20.3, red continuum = 18.5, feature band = 19.1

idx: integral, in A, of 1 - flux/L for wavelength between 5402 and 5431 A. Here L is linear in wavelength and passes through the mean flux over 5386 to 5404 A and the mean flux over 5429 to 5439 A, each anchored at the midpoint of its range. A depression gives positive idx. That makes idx 1.1 A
